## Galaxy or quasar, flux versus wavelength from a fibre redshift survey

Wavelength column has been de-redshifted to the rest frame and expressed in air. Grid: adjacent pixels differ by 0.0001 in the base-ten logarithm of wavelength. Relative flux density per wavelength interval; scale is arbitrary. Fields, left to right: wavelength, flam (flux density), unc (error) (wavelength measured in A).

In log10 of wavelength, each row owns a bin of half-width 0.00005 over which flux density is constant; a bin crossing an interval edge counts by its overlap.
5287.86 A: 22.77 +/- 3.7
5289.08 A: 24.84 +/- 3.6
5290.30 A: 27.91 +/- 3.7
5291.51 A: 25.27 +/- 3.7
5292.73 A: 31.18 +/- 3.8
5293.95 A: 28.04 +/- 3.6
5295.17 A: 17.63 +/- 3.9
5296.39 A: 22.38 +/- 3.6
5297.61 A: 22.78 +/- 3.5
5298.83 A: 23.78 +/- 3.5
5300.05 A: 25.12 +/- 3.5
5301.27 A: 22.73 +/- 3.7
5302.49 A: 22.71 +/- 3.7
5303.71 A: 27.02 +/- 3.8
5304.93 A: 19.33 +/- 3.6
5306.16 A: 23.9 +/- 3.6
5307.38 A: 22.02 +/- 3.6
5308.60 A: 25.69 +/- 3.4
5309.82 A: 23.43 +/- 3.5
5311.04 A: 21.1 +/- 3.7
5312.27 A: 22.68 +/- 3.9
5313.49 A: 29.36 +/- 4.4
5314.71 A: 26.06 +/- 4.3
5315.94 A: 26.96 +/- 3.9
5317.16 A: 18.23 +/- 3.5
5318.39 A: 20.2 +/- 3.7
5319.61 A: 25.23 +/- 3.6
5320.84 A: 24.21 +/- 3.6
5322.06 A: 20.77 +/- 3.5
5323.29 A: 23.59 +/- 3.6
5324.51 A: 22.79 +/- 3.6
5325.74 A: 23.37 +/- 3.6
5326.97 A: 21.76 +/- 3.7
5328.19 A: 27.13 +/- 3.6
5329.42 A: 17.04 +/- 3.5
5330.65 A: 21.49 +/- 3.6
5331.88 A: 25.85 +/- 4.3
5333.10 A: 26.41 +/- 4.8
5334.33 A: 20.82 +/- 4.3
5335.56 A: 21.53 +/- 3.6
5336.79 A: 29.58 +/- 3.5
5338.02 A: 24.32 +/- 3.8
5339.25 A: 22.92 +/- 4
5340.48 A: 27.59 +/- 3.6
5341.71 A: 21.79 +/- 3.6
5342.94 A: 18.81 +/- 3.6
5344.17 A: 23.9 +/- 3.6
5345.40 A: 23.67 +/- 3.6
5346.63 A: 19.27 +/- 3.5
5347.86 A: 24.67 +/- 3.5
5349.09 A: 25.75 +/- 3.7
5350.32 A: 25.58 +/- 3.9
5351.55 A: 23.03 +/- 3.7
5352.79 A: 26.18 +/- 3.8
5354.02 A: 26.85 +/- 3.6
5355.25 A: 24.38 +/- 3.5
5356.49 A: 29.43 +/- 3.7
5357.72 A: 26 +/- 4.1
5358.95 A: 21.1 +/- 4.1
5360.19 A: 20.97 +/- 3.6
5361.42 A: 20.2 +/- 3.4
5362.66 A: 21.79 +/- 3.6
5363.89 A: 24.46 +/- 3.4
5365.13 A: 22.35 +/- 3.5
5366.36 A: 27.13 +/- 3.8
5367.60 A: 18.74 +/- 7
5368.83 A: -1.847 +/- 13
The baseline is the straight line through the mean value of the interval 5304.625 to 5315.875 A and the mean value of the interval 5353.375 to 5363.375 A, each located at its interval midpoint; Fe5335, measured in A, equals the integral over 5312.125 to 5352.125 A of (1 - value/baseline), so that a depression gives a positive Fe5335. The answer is 0.7 A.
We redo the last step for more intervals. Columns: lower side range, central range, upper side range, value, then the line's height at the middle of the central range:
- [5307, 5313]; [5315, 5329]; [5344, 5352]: 0.1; 23.3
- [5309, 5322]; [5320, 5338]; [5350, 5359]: 0.7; 24.3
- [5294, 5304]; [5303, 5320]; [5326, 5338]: -0.2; 23.3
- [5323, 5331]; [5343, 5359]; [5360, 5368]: -1.5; 22.4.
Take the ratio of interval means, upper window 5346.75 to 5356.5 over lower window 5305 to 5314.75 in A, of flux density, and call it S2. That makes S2 1.05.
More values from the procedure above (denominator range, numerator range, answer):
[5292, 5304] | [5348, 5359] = 1.05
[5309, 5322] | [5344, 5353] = 1.01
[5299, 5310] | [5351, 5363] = 1.02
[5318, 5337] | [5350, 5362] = 1.05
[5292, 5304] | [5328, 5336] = 0.93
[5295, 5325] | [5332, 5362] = 1.03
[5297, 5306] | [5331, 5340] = 1.05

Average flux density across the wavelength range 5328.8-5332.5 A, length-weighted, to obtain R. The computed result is 21.5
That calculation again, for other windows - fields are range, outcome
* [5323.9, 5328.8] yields 23.8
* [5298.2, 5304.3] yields 24.3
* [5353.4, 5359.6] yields 25.5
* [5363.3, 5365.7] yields 23.4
